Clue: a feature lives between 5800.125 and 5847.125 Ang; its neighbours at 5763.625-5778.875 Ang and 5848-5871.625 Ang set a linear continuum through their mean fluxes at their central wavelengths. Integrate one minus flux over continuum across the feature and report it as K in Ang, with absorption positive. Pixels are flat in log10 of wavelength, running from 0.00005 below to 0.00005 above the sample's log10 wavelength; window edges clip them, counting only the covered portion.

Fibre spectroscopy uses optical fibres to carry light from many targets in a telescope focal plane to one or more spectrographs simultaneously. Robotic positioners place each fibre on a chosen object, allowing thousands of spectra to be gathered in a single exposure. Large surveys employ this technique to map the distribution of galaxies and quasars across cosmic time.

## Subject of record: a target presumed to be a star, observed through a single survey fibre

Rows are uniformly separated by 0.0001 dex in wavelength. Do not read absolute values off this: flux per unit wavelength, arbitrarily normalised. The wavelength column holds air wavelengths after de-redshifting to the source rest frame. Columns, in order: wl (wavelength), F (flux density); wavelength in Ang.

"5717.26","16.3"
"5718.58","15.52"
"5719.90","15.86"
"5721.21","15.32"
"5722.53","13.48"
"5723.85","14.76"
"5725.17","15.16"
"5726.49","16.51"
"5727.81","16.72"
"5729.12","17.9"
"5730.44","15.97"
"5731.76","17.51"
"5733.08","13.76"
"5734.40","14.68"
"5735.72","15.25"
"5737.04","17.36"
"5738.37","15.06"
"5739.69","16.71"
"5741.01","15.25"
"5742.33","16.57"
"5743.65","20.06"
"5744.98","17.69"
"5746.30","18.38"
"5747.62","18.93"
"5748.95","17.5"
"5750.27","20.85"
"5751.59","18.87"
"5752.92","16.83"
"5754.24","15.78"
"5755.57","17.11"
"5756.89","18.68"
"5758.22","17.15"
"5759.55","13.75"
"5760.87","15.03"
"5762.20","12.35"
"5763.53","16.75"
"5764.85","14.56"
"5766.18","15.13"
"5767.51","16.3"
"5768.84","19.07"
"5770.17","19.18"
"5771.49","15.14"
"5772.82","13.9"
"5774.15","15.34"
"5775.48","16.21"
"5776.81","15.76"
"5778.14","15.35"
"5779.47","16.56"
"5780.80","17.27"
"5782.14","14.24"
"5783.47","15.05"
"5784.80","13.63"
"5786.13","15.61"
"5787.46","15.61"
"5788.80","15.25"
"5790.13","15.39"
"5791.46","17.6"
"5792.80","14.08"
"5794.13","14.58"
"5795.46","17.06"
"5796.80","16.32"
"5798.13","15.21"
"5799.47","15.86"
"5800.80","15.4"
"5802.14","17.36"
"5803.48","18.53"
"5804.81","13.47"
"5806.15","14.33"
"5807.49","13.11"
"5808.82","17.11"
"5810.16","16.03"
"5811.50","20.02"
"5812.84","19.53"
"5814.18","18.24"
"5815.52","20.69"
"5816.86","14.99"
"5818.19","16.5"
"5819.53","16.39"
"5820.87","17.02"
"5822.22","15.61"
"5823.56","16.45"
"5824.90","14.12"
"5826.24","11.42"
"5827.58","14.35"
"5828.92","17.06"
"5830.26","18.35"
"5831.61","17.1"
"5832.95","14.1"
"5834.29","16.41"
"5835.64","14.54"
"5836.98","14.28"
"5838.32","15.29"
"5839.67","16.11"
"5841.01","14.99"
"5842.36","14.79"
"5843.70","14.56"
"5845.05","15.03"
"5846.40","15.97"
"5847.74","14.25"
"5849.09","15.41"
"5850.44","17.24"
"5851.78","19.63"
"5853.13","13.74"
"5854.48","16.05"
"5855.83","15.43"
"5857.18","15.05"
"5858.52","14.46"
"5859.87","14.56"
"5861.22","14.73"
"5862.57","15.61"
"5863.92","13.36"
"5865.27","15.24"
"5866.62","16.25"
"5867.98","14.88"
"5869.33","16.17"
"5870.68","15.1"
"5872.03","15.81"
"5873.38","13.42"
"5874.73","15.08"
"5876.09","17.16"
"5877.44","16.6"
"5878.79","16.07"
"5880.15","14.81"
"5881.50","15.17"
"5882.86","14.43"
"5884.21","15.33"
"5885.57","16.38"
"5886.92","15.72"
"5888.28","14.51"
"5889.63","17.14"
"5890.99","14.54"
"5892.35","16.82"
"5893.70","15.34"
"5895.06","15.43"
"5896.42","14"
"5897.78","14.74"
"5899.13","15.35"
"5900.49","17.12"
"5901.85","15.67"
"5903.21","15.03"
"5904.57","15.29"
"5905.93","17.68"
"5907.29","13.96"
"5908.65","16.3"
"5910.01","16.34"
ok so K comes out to -0.9 Ang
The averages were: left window 16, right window 15.4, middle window 16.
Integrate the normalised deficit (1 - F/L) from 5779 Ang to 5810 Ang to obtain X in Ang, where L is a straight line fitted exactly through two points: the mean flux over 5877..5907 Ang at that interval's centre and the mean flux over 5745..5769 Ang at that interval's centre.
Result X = 1.6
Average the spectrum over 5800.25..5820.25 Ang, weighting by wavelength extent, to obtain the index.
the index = 16.8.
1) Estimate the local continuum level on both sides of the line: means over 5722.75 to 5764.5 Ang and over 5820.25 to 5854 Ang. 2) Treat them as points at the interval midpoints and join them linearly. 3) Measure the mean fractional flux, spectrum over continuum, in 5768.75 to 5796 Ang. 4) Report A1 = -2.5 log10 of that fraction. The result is 0.027 mag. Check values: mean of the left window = 16.6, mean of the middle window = 15.7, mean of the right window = 15.5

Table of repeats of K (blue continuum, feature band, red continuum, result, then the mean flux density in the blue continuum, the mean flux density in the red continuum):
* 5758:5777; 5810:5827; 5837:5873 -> -1.3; 15.7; 15.3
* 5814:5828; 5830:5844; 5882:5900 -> 0.3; 15.9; 15.4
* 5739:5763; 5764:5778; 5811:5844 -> 0.7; 17.1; 16.1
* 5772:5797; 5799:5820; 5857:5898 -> -1.8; 15.5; 15.3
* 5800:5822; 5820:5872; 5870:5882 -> 2.2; 16.8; 15.5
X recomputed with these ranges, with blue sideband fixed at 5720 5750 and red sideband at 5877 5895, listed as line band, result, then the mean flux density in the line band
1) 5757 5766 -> 0.6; 15.2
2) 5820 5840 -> 0.5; 15.5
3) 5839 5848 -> 0.4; 15.1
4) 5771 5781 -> 0.4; 15.6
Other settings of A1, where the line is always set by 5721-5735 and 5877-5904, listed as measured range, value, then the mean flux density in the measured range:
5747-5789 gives -0.042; 16.2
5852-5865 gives 0.040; 15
